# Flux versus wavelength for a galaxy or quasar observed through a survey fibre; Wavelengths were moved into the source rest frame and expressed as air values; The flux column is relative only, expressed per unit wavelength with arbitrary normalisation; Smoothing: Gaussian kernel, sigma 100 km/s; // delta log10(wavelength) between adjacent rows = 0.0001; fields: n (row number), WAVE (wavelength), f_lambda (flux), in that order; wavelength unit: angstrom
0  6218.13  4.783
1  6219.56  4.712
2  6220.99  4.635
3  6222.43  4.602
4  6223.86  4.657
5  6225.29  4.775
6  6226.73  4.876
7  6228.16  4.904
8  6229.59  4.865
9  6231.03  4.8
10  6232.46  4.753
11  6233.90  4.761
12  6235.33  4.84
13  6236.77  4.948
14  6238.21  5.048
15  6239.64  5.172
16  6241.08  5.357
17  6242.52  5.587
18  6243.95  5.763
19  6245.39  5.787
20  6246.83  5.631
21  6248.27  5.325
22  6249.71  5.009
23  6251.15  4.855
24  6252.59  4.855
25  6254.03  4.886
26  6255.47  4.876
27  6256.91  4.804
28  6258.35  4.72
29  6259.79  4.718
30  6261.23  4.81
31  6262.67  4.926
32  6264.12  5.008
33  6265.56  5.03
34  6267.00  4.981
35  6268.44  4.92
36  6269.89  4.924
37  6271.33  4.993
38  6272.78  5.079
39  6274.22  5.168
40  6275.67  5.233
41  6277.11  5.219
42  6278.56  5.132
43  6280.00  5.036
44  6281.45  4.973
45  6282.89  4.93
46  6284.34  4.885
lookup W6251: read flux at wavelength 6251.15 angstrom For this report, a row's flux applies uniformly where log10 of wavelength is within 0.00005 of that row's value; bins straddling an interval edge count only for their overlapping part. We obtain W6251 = 4.855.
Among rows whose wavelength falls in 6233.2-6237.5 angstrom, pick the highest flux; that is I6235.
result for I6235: 4.948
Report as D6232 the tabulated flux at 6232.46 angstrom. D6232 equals 4.753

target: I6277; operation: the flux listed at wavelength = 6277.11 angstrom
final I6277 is 5.219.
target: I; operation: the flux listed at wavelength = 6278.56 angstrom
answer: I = 5.132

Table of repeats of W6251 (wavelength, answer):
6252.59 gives 4.855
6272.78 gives 5.079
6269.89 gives 4.924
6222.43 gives 4.602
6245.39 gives 5.787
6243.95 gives 5.763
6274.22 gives 5.168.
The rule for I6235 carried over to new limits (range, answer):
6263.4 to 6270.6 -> 5.03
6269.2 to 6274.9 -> 5.168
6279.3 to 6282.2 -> 5.036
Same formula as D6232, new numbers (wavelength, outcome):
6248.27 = 5.325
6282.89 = 4.93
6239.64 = 5.172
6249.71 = 5.009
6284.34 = 4.885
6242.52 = 5.587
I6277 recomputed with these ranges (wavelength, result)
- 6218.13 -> 4.783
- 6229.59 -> 4.865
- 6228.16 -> 4.904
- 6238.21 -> 5.048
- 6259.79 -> 4.718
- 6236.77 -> 4.948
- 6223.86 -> 4.657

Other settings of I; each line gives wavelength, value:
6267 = 4.981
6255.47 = 4.876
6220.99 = 4.635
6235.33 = 4.84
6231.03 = 4.8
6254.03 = 4.886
